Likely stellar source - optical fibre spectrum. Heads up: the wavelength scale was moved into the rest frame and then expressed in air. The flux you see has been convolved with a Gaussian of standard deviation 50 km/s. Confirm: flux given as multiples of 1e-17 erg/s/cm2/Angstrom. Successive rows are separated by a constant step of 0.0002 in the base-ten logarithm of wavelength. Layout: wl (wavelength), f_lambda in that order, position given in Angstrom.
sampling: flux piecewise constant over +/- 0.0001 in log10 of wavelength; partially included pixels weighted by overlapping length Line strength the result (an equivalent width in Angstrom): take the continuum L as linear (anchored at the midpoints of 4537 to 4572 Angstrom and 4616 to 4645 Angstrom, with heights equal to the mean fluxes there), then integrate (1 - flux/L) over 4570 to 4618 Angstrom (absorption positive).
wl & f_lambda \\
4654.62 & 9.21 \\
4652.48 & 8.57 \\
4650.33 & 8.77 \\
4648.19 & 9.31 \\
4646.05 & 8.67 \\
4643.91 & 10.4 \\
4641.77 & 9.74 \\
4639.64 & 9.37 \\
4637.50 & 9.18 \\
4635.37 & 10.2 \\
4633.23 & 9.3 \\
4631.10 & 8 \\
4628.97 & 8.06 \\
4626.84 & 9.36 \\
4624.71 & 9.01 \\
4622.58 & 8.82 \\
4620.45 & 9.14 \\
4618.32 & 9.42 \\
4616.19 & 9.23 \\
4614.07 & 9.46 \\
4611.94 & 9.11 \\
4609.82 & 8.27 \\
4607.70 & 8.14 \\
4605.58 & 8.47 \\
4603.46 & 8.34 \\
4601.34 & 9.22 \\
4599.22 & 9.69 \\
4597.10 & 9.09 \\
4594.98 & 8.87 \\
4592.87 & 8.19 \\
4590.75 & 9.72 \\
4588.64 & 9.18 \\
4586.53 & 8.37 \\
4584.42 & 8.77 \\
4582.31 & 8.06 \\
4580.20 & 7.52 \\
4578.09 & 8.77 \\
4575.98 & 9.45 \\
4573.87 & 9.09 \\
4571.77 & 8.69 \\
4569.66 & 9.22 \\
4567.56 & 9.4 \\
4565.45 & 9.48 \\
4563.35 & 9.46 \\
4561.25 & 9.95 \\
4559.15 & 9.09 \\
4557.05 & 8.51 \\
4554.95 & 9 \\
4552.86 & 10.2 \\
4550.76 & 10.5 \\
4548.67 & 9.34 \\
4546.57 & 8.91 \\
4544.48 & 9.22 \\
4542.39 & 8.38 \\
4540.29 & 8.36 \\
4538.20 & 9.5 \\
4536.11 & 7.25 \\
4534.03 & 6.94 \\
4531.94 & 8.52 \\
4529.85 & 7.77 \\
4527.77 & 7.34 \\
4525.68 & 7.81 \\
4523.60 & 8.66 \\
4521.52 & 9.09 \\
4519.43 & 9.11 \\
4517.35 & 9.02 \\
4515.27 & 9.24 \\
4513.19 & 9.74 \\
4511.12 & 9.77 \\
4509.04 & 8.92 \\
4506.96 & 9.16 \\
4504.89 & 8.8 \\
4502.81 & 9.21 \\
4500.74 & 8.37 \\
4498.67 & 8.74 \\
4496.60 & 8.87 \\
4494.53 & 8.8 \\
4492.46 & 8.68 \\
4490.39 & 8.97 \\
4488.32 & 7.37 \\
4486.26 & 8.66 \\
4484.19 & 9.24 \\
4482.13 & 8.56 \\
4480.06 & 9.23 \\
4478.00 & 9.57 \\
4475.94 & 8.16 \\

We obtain 2.2 Angstrom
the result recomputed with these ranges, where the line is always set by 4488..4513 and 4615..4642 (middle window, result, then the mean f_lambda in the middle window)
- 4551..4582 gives -0.46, 9.14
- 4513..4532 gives 0.71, 8.58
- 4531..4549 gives 1.00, 8.46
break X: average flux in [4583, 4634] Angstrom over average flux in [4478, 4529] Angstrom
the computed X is 1.01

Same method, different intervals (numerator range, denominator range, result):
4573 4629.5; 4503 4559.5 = 1.00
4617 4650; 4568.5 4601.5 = 1.04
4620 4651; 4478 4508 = 1.04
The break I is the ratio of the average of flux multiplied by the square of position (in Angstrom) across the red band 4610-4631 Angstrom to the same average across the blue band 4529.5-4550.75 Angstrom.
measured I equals 1.1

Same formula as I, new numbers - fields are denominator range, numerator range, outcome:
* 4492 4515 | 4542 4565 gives 1.06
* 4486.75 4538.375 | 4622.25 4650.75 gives 1.13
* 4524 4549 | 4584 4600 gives 1.11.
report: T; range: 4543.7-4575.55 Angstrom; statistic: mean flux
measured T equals 9.34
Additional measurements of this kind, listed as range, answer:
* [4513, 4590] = 8.83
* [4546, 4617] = 9.02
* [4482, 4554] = 8.78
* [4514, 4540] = 8.37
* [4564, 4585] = 8.86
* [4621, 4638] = 8.99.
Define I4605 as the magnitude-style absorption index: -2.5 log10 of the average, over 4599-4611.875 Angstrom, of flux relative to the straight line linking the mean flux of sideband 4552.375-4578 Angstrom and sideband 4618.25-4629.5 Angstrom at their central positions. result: 0.05 mag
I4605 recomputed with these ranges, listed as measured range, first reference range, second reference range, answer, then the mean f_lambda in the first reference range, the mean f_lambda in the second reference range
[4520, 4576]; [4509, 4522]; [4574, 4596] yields 0.02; 9.3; 8.71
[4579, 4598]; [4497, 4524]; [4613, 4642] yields 0.06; 9.07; 9.15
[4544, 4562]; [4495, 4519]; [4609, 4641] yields -0.04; 9.07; 9.08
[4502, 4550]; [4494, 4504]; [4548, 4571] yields 0.05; 8.8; 9.46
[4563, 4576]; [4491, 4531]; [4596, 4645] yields -0.03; 8.8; 9.09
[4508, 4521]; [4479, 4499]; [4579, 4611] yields -0.07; 8.71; 8.66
